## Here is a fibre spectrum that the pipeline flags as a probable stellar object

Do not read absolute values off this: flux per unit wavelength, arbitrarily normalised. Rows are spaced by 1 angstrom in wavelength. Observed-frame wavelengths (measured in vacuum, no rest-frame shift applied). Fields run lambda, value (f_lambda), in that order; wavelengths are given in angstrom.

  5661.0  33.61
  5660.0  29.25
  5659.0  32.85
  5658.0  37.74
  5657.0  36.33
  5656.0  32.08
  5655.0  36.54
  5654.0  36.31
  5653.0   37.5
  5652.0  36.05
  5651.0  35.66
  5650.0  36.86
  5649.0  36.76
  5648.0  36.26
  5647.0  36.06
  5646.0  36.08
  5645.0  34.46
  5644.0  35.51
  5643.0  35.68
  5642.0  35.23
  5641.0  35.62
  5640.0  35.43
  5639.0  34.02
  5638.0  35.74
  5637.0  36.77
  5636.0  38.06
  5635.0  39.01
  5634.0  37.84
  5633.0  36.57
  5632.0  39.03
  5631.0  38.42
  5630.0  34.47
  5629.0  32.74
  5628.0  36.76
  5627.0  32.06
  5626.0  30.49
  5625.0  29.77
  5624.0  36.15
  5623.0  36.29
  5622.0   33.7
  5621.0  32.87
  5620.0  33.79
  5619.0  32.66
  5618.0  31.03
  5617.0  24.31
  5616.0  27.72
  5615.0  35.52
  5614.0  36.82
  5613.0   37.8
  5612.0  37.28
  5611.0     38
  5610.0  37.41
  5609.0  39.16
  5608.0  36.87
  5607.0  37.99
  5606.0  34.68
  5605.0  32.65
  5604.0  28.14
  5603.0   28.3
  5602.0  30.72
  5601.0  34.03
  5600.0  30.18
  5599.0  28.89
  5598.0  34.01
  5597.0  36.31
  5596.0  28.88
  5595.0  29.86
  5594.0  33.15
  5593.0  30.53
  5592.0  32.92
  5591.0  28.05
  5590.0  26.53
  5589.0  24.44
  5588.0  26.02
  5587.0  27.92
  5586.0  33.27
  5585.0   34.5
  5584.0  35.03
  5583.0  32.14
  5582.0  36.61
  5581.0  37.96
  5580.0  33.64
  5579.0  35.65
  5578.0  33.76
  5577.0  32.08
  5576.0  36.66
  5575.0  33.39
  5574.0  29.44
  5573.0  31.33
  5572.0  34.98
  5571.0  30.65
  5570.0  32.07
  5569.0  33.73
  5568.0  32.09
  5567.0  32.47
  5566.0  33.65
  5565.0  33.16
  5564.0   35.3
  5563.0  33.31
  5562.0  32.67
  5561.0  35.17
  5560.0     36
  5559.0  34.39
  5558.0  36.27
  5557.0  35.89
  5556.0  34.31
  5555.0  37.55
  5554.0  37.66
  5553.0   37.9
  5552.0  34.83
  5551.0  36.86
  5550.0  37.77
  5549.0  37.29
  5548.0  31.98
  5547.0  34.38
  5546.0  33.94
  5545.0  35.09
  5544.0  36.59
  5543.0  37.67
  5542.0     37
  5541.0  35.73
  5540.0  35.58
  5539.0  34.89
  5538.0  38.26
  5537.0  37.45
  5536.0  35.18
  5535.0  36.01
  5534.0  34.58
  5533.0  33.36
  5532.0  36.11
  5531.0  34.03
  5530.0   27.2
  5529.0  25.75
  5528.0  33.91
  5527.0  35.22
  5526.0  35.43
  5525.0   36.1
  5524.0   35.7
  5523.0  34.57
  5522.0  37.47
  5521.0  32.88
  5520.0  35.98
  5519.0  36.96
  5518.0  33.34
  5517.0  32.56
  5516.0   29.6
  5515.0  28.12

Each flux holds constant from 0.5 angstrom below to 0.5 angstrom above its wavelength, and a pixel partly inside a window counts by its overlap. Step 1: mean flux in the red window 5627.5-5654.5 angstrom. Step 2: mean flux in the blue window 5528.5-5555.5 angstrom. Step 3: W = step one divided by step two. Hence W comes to 1.03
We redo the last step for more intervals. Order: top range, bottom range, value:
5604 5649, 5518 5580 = 1.01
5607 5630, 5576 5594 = 1.07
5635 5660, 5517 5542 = 1.03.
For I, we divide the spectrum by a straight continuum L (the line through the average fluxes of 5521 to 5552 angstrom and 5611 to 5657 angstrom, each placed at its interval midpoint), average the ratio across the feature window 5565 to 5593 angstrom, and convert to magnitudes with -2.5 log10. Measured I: 0.09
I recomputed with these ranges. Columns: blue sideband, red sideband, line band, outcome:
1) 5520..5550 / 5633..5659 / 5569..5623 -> 0.09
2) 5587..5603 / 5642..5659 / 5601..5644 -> -0.05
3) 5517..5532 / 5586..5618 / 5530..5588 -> -0.05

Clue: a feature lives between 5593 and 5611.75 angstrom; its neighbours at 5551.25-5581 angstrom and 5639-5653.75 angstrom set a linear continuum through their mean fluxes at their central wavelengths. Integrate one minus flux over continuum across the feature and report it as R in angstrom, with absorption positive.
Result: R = 0.9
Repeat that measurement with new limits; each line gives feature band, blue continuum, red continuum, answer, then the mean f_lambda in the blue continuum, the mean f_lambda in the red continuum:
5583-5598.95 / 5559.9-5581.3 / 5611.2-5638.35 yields 1.49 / 33.5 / 34.6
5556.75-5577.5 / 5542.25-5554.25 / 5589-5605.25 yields 0.23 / 36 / 30.6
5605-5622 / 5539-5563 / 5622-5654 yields 0.55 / 35.7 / 35.7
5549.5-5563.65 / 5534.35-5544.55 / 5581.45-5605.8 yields -0.42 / 36.4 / 31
